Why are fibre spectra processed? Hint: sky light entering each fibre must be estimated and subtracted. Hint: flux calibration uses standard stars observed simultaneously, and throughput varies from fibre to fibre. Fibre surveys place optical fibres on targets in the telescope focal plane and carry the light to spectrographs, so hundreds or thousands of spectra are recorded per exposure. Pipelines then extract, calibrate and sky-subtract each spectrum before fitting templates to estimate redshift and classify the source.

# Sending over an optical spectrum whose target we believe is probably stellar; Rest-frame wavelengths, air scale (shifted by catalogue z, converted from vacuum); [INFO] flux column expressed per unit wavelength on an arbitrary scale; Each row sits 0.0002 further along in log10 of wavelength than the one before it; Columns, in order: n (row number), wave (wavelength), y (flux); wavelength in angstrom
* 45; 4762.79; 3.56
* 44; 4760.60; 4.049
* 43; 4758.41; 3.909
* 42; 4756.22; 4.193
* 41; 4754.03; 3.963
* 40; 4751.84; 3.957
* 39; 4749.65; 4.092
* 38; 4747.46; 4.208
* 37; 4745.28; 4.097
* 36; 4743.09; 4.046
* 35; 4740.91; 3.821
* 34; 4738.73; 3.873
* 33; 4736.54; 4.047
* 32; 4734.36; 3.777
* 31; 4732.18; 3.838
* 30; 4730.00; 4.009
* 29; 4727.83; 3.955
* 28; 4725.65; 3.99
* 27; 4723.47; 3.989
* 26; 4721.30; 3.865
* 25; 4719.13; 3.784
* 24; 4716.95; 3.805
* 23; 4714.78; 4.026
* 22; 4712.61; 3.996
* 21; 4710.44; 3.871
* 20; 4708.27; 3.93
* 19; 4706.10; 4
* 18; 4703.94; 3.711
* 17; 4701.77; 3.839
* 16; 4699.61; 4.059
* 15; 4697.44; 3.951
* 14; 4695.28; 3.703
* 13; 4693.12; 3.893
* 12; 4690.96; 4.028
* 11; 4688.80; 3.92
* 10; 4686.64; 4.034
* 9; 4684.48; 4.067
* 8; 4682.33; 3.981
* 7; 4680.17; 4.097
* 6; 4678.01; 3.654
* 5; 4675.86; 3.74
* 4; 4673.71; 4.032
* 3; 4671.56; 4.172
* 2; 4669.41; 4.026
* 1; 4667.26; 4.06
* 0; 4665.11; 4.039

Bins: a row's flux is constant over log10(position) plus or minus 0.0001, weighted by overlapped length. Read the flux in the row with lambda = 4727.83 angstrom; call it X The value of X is 3.955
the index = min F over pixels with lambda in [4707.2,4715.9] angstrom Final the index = 3.871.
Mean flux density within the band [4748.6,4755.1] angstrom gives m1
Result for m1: 4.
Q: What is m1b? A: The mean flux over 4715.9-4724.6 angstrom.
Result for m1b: 3.86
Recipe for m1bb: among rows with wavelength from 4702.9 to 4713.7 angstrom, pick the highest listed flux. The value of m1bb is 4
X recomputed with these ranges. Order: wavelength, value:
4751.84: 3.957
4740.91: 3.821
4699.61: 4.059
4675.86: 3.74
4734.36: 3.777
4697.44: 3.951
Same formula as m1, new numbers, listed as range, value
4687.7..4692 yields 3.97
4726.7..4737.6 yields 3.93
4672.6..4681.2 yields 3.88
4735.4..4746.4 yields 3.98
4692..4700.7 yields 3.9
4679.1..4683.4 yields 4.04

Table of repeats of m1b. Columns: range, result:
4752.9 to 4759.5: 4.02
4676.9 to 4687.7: 3.97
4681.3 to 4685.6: 4.03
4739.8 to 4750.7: 4.05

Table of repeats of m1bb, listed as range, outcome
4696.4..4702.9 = 4.059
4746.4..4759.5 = 4.208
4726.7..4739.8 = 4.047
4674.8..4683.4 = 4.097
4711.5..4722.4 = 4.026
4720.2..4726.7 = 3.99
